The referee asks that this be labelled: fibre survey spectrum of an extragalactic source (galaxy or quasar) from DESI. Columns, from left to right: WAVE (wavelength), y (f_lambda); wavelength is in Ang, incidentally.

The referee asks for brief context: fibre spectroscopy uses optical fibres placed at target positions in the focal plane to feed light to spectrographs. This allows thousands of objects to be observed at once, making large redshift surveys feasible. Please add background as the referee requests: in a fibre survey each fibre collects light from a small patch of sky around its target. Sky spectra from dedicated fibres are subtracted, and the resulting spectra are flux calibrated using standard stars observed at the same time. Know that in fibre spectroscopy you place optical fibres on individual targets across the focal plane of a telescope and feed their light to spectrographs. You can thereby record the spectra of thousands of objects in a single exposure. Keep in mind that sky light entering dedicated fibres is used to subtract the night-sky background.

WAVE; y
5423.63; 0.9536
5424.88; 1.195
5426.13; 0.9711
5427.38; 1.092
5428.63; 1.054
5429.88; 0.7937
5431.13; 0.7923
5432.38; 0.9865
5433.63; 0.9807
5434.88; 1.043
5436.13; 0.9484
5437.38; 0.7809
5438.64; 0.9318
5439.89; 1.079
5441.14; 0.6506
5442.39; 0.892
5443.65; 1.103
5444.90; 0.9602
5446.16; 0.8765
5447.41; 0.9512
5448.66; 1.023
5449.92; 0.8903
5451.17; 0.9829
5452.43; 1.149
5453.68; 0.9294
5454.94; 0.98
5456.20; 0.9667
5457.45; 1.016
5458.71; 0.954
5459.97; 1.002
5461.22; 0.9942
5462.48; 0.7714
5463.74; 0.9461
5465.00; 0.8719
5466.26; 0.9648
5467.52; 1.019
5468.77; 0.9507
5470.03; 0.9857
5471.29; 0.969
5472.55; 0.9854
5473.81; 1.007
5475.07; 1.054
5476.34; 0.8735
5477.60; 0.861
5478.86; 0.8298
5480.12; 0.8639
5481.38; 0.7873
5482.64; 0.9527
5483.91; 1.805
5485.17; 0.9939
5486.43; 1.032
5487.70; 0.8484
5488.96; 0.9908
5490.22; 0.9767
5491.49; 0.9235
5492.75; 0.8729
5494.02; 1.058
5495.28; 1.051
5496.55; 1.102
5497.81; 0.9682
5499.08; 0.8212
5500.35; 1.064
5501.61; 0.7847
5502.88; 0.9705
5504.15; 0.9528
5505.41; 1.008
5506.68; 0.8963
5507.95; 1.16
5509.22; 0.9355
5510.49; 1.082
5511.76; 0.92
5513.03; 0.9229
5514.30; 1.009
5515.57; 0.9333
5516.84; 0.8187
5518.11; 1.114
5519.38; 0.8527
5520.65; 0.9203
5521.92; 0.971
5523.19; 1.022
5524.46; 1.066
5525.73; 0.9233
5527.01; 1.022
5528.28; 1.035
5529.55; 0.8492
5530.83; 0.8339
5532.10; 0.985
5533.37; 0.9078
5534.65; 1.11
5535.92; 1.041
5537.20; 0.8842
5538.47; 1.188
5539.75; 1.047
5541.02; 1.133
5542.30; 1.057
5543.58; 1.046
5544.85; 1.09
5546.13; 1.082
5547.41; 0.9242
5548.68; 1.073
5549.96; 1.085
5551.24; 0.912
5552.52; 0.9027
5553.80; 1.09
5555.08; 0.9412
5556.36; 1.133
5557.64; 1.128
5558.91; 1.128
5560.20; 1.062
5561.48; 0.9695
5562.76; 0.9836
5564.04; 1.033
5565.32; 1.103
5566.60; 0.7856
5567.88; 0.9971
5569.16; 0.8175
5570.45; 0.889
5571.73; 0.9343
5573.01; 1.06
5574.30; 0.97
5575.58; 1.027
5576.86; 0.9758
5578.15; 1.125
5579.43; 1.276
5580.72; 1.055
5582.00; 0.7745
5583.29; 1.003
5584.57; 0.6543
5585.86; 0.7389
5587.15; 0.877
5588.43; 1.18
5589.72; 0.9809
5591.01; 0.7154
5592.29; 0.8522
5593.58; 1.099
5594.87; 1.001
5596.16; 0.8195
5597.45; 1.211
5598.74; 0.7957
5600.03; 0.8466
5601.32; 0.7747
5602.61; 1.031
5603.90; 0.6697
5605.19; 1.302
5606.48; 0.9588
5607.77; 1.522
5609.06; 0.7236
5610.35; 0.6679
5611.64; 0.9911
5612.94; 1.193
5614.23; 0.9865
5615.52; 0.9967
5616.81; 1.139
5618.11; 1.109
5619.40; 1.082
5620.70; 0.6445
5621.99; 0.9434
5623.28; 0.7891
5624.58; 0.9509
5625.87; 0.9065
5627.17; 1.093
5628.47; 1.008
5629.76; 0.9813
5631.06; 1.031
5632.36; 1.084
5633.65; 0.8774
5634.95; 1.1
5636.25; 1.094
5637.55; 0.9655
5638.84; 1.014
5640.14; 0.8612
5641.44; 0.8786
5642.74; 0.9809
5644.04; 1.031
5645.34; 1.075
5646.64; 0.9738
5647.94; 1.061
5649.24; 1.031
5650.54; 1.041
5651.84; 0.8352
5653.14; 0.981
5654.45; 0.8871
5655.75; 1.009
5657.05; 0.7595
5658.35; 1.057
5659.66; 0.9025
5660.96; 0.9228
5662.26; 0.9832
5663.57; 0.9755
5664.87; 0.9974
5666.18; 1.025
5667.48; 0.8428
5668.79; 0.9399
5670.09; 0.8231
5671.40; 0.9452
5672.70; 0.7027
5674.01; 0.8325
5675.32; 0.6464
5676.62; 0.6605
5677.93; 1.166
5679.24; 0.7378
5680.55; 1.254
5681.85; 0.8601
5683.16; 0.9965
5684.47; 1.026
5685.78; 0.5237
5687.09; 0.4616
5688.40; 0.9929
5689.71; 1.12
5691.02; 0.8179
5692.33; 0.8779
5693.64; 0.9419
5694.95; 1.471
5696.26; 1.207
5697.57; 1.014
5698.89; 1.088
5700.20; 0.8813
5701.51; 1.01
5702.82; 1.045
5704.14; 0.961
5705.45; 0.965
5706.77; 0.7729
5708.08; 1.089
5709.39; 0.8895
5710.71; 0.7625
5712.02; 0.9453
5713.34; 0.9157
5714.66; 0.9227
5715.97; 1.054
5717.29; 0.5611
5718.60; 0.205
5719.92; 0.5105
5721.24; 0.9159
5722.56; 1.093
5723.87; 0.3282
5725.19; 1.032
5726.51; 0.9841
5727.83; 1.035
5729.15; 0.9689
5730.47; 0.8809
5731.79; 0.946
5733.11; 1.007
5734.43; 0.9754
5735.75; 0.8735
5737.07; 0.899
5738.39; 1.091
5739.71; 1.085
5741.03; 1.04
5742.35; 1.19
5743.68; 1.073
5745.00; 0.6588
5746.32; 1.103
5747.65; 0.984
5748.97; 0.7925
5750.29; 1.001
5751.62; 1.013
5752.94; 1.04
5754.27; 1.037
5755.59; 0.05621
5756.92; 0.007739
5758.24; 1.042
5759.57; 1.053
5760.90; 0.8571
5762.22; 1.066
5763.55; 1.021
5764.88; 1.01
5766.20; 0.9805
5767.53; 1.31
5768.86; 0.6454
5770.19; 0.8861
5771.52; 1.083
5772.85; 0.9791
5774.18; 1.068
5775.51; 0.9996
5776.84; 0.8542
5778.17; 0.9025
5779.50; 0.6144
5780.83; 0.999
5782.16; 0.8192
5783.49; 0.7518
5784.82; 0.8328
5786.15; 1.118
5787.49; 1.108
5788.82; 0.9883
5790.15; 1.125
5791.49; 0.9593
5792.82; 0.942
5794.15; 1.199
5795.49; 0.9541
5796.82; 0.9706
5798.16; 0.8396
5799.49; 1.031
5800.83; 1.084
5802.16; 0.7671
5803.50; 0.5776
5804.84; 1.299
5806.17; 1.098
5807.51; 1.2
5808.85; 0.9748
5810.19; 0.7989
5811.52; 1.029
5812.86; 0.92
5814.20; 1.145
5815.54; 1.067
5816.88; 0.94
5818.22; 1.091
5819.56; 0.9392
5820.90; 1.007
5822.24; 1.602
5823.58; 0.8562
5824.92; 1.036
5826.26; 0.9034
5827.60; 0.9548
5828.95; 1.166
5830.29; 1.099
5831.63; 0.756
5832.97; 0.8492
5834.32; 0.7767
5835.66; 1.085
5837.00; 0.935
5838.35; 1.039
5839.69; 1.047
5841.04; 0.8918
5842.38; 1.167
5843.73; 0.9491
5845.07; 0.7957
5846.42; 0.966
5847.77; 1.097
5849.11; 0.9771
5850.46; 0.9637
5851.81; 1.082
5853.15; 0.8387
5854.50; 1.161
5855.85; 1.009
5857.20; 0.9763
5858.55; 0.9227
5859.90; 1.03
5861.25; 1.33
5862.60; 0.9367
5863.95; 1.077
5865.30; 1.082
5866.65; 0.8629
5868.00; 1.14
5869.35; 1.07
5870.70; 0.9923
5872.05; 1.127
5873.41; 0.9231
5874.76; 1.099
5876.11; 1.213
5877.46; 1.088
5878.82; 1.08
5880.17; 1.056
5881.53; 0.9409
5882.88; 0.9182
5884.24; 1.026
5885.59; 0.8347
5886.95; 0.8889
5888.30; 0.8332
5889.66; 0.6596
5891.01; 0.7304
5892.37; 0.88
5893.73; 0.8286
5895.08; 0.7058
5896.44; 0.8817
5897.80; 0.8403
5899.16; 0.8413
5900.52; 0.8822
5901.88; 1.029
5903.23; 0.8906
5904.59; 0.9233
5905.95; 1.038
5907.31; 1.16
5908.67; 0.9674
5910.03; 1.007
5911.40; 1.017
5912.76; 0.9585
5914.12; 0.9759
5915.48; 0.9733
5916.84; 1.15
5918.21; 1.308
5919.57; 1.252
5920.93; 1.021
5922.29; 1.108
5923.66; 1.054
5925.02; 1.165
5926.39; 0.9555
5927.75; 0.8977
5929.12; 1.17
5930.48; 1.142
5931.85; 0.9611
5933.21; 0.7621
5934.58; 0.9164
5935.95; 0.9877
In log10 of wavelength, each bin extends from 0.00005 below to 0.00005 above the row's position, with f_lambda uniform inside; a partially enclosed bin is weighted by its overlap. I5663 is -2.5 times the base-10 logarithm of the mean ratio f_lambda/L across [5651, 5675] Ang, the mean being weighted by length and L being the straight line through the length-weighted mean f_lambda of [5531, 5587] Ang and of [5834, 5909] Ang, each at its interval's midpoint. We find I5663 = 0.09 mag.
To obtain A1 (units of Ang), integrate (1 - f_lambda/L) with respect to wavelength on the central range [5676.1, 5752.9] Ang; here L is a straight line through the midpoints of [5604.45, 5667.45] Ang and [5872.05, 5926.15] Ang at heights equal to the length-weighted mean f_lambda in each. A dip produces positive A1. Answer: 4.47 Ang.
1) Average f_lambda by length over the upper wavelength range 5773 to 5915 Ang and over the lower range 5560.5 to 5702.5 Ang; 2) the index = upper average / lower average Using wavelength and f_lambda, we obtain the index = 1.0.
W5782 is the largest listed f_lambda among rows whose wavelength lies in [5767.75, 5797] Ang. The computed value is 1.199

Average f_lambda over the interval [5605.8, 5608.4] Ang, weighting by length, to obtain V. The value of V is 1.24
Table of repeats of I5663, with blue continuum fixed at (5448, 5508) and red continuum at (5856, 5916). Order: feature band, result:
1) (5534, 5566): -0.08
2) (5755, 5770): 0.17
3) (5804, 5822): -0.08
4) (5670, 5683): 0.12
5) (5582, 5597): 0.08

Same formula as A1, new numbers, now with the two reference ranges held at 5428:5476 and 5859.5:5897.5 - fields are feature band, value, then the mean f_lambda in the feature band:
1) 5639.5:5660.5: 0.0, 0.96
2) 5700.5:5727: 3.2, 0.848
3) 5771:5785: 1.0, 0.901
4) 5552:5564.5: -1.1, 1.04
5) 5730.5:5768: 1.2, 0.933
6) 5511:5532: 0.1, 0.953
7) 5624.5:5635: -0.4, 1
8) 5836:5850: -0.3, 0.988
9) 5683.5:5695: 0.9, 0.888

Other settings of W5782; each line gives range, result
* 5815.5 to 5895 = 1.602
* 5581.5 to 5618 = 1.522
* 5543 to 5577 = 1.133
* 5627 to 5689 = 1.254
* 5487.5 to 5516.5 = 1.16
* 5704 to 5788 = 1.31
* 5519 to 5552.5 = 1.188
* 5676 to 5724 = 1.471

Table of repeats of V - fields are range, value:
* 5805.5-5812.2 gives 1.02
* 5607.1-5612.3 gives 0.976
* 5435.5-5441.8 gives 0.879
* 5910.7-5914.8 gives 0.983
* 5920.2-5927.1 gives 1.06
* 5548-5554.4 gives 1.01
